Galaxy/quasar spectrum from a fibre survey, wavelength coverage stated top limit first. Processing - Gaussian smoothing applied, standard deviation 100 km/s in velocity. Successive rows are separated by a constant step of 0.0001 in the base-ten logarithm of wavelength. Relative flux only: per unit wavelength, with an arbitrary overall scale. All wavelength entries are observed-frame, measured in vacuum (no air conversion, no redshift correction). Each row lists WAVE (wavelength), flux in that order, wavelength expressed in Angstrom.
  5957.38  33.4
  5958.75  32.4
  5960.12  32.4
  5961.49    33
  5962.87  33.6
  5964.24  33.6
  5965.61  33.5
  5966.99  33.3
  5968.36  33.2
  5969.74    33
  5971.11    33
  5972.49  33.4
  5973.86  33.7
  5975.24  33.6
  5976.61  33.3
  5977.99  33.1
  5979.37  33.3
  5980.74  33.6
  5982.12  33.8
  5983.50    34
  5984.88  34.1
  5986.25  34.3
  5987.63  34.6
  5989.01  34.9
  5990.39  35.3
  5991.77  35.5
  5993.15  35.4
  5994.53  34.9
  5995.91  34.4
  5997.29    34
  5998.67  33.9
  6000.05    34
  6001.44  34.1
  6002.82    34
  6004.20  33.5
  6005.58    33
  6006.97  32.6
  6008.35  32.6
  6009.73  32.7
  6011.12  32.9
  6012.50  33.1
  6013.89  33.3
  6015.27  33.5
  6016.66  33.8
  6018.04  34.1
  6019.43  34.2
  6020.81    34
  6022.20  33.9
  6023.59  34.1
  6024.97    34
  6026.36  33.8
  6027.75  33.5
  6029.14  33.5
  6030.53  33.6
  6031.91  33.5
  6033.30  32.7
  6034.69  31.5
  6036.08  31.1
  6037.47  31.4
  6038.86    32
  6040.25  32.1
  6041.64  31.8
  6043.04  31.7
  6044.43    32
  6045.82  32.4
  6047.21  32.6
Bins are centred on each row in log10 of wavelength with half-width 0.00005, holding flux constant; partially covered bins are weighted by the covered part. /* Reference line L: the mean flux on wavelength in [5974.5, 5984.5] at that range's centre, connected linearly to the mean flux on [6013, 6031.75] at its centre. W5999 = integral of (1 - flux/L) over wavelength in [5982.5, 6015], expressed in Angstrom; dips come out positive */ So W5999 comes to -0.3 Angstrom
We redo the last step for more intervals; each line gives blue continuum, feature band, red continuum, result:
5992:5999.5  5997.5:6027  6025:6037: 0.19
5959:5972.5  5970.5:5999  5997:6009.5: -0.67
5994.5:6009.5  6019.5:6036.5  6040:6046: -0.40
